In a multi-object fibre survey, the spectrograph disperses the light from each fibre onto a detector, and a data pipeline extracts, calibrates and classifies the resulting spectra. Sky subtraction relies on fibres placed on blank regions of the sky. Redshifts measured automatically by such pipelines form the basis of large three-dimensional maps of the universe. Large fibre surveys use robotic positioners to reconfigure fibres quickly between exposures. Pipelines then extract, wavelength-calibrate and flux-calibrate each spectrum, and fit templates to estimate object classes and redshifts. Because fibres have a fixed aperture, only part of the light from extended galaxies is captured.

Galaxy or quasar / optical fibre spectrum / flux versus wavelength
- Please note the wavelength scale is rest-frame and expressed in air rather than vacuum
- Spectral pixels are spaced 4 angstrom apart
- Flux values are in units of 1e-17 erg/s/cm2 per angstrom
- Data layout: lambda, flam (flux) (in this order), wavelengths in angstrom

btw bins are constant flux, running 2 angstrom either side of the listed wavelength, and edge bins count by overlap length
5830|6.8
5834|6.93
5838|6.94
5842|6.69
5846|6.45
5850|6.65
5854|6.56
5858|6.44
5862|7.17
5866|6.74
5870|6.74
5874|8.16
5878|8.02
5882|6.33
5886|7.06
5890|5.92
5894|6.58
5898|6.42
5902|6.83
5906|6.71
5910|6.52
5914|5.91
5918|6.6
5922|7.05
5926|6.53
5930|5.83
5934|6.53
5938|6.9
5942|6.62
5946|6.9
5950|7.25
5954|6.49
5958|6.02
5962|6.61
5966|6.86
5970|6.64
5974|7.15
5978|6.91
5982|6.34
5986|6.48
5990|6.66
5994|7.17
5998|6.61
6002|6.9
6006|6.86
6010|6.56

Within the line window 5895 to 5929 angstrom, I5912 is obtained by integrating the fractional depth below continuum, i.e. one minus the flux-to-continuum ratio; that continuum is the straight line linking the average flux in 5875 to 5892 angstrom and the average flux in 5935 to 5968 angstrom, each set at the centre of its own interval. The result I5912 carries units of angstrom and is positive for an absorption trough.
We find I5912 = 1.4 angstrom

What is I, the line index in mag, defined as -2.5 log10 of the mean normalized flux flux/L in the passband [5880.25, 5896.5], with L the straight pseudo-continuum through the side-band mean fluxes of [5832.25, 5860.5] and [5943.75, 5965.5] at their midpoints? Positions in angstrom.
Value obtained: 0.03 mag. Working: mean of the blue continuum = 6.67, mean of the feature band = 6.47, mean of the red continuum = 6.67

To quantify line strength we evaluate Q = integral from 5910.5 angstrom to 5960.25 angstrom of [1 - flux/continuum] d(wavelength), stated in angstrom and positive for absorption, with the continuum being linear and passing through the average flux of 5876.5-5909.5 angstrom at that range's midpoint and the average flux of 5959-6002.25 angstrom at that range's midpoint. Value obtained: 1.24 angstrom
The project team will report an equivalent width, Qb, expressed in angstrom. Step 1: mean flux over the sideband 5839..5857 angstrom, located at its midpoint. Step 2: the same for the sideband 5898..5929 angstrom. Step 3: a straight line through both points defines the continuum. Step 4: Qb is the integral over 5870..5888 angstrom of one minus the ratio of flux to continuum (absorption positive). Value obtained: -2.0 angstrom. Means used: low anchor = 6.6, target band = 7.32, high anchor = 6.56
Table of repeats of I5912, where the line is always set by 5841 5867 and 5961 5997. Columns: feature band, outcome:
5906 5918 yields 0.6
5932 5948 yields 0.0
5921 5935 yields 0.6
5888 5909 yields 0.6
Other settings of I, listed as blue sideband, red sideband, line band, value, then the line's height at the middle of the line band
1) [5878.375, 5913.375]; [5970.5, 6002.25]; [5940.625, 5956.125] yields -0.02 mag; 6.69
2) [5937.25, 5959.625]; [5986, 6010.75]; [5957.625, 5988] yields 0.01 mag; 6.74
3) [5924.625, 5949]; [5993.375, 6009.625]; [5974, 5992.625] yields 0.01 mag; 6.76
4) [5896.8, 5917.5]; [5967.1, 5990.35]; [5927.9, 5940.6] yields 0.02 mag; 6.57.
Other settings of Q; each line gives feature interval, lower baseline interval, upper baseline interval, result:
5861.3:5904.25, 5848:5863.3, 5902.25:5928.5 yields -1.75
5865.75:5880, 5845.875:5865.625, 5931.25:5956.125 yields -1.71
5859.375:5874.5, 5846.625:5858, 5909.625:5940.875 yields -1.23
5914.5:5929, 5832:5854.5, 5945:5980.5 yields 0.34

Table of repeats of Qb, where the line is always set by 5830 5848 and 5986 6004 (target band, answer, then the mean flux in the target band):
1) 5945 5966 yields 0.38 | 6.66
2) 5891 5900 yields 0.45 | 6.44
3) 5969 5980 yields -0.22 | 6.92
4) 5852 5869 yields 0.09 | 6.73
